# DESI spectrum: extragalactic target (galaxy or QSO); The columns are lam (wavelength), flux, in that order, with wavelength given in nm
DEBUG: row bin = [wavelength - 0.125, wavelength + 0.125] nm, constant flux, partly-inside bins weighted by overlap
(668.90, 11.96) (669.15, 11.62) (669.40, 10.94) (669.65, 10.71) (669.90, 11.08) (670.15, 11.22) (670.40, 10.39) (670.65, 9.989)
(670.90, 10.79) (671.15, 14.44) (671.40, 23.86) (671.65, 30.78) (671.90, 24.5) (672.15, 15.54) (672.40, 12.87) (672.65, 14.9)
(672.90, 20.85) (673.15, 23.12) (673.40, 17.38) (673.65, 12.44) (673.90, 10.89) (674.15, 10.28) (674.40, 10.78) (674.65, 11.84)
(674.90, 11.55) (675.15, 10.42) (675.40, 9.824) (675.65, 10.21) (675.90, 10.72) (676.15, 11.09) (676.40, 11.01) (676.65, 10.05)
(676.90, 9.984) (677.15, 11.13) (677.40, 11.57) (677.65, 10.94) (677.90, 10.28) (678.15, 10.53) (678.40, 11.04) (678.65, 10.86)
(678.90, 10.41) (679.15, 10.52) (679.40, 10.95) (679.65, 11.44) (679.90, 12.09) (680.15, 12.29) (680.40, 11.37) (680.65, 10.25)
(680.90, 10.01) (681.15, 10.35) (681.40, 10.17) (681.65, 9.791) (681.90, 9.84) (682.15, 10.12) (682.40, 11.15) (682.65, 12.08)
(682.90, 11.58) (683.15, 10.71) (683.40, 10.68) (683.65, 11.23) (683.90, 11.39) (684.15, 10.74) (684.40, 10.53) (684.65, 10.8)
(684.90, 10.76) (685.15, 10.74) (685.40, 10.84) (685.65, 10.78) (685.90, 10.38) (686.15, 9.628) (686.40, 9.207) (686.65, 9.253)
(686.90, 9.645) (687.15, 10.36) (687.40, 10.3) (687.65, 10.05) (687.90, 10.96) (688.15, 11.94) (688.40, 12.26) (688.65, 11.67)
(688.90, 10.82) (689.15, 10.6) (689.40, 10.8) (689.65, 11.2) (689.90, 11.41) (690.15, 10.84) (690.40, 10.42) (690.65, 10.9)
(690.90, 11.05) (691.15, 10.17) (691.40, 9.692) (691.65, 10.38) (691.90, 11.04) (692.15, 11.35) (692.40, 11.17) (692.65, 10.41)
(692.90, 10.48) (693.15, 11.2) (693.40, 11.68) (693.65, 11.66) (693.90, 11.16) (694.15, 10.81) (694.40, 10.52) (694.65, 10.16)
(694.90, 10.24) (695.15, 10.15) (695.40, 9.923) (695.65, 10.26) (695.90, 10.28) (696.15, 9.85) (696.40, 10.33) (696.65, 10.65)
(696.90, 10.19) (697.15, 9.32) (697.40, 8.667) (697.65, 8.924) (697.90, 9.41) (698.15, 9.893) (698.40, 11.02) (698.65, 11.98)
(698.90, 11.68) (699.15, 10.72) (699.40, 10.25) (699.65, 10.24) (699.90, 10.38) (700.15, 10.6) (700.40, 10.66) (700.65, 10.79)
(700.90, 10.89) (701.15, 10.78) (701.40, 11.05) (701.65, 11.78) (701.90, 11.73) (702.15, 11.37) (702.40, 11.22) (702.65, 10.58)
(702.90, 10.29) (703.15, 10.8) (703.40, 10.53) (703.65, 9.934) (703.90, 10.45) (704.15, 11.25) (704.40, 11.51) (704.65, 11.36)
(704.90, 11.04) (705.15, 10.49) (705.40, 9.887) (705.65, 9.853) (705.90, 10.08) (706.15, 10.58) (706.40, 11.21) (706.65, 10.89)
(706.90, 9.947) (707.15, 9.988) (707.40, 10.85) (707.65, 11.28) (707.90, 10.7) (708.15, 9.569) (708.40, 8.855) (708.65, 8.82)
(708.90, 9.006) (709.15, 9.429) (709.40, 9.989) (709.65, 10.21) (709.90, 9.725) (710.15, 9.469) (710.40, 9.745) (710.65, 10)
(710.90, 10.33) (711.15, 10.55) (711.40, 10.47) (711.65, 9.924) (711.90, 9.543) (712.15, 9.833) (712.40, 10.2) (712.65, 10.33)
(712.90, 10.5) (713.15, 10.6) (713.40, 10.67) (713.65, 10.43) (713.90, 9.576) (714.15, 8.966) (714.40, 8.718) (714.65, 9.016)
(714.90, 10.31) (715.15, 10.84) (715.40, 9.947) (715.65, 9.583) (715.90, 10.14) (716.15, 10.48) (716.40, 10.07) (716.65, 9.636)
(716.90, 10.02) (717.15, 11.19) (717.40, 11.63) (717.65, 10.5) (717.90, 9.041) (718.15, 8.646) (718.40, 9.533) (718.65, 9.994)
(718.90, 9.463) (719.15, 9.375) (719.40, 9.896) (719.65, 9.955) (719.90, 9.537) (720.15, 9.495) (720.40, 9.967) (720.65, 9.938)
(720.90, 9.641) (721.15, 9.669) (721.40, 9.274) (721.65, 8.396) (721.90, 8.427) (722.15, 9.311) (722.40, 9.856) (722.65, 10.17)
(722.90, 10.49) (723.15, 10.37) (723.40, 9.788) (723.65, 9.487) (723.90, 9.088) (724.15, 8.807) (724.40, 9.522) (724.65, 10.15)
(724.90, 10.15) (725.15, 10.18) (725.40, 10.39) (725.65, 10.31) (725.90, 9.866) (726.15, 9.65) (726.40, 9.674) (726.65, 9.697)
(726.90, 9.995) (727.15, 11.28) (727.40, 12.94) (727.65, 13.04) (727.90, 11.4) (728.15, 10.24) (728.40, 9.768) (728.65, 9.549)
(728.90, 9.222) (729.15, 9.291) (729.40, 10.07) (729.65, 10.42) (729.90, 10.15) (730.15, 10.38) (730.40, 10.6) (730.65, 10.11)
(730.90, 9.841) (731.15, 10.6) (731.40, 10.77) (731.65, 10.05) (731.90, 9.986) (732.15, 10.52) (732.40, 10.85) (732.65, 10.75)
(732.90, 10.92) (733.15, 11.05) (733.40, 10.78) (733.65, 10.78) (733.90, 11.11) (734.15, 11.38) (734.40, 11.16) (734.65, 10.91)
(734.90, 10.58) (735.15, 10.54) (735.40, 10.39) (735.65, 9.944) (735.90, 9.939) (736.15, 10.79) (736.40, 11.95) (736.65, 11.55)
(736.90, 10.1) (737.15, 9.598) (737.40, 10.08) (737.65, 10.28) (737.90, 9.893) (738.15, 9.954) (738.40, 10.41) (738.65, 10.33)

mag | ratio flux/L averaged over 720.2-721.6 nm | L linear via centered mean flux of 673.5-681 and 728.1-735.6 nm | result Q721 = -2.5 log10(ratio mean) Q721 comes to 0.098 mag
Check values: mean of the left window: 10.9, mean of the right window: 10.4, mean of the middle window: 9.62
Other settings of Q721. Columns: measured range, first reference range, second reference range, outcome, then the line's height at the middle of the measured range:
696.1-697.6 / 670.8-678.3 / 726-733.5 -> 0.26 mag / 12.5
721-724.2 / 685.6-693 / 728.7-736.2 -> 0.11 mag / 10.5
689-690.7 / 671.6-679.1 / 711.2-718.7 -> 0.10 mag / 11.9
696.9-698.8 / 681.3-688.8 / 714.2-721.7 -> 0.04 mag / 10.3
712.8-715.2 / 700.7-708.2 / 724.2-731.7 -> 0.07 mag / 10.6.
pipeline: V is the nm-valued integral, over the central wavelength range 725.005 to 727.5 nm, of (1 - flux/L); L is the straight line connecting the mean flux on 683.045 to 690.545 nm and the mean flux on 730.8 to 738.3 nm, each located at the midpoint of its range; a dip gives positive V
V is 0.05 nm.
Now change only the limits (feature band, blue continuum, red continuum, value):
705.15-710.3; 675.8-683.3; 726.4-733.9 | 0.30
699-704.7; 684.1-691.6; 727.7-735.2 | -0.14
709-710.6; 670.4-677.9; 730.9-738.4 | 0.29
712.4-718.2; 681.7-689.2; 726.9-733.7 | 0.30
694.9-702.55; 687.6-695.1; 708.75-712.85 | 0.02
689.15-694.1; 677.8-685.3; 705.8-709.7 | -0.16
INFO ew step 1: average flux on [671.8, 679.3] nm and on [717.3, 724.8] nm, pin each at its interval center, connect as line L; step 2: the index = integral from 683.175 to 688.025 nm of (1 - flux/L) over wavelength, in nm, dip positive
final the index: 0.60 nm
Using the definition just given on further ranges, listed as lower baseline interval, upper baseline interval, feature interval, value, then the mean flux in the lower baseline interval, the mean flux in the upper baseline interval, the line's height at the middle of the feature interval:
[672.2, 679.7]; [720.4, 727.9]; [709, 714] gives 0.221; 12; 10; 10.5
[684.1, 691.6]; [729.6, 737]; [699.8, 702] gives -0.069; 10.6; 10.6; 10.6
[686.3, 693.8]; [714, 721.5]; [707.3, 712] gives 0.083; 10.8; 9.82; 10.1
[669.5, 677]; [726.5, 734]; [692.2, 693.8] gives 0.195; 13.8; 10.5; 12.7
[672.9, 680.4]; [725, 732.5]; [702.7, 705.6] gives 0.090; 11.7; 10.4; 11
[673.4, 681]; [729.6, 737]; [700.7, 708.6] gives 0.124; 11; 10.6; 10.8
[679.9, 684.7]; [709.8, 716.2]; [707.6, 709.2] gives 0.082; 10.8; 9.99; 10.1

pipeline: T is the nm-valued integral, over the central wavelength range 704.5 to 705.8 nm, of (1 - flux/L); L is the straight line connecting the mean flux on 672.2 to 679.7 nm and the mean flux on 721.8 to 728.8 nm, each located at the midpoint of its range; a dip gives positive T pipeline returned 0.04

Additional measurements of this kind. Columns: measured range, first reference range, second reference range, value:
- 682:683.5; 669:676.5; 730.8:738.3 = 0.26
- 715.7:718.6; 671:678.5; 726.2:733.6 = 0.31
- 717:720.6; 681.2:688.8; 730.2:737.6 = 0.25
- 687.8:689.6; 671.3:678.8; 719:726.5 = 0.18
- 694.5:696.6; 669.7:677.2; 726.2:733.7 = 0.39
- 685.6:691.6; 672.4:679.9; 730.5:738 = 0.56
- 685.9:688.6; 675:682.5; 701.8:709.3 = 0.05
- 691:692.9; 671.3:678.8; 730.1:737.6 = 0.32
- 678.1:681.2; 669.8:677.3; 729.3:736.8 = 0.58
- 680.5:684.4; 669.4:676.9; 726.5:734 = 0.76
